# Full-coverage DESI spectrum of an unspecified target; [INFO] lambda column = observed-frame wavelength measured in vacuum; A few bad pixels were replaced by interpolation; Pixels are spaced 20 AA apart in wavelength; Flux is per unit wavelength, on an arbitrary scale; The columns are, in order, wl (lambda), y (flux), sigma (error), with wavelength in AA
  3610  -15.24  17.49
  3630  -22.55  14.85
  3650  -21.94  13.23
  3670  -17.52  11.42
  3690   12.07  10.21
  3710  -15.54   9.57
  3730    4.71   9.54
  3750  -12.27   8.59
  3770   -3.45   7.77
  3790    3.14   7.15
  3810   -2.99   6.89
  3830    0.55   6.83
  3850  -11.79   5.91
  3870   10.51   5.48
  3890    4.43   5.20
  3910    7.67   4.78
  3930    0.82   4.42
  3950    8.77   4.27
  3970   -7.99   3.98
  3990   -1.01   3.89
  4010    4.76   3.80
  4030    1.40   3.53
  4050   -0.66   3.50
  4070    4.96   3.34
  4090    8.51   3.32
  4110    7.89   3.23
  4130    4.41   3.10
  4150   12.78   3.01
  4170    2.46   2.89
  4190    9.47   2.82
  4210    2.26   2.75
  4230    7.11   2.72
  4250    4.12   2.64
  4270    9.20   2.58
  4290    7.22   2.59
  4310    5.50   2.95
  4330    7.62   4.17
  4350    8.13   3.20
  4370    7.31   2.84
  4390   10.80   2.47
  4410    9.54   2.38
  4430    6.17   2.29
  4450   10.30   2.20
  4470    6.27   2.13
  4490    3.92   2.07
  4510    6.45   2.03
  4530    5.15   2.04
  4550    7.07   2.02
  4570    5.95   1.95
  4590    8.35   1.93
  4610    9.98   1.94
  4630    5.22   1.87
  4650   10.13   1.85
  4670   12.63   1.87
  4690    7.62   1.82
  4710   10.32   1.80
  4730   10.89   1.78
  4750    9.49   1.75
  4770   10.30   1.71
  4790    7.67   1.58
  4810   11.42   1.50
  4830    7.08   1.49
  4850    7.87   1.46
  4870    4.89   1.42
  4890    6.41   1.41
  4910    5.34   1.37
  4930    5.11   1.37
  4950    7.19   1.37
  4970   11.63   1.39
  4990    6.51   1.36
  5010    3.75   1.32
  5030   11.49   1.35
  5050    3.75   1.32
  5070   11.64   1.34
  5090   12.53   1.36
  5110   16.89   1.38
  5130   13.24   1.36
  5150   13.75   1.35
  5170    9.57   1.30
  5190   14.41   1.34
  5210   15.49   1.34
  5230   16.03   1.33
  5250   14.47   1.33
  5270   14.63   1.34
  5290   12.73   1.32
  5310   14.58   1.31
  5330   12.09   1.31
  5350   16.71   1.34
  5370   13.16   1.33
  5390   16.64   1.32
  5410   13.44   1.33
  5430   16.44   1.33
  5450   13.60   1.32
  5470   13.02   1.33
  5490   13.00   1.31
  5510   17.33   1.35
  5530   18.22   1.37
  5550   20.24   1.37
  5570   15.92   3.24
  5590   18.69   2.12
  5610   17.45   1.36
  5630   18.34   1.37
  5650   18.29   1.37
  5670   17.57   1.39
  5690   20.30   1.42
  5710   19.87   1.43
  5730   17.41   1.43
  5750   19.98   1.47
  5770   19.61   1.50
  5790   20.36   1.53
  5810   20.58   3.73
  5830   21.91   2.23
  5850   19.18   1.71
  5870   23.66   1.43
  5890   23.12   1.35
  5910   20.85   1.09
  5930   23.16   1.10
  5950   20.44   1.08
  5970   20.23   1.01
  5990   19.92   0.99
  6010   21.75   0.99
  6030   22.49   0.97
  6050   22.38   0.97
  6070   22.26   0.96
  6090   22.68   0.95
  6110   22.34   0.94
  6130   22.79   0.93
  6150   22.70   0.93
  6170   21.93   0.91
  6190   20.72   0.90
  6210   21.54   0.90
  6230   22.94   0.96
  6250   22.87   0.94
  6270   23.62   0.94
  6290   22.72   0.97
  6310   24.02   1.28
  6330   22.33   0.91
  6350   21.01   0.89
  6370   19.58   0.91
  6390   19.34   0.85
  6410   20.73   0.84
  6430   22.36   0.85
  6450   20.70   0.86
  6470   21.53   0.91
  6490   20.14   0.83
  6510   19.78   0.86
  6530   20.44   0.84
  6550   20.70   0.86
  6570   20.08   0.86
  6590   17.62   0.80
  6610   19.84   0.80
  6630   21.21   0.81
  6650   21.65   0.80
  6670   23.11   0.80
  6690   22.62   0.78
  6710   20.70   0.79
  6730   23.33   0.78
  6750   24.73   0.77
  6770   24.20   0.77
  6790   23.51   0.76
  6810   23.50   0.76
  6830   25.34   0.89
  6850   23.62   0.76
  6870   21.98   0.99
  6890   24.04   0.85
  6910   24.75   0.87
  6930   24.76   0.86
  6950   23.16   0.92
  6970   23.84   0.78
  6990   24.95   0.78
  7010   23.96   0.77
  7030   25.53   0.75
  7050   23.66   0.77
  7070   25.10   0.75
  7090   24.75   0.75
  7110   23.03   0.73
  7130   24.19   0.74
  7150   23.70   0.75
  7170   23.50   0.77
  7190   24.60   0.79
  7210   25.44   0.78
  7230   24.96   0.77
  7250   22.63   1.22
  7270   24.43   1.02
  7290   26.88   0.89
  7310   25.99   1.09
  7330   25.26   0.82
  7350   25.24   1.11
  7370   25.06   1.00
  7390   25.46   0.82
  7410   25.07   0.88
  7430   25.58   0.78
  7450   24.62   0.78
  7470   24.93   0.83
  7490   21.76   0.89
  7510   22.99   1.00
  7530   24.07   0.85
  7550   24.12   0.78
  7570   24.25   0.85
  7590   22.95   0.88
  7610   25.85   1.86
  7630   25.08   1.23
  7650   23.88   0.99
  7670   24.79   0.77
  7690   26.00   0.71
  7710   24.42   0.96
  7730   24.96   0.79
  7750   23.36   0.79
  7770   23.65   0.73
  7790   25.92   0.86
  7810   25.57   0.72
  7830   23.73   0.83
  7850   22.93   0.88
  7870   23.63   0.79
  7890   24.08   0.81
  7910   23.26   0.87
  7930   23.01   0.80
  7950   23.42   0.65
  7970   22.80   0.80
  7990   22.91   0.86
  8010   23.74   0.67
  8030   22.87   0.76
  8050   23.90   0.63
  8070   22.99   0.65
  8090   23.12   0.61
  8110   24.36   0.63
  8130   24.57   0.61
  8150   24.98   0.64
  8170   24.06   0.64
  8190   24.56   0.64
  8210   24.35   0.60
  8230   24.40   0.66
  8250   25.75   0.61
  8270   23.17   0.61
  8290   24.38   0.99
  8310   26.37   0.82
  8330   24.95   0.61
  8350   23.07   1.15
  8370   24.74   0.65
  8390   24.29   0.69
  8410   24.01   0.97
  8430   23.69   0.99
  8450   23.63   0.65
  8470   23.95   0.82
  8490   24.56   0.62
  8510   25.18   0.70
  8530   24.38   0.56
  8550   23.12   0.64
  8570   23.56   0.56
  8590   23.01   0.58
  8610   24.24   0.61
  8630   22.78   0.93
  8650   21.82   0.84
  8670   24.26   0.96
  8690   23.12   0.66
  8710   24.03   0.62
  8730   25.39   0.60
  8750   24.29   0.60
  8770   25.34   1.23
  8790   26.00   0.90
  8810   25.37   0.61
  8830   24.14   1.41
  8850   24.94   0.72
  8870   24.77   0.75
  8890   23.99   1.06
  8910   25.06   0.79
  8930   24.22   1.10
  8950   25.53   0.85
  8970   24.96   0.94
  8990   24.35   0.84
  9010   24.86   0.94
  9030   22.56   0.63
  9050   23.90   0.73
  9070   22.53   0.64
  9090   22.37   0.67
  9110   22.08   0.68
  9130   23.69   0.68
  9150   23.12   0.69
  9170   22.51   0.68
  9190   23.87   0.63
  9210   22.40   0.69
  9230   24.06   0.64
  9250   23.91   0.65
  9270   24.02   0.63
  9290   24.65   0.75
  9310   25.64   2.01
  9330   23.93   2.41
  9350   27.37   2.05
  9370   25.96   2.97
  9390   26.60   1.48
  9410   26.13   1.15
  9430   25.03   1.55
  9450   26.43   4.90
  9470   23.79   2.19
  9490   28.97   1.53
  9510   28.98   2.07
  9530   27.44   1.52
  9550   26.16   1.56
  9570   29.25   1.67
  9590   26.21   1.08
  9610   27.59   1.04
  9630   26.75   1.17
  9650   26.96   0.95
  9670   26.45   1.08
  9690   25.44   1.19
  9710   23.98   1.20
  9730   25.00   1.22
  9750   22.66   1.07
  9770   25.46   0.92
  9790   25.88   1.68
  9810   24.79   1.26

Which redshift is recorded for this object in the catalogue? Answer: 0.27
